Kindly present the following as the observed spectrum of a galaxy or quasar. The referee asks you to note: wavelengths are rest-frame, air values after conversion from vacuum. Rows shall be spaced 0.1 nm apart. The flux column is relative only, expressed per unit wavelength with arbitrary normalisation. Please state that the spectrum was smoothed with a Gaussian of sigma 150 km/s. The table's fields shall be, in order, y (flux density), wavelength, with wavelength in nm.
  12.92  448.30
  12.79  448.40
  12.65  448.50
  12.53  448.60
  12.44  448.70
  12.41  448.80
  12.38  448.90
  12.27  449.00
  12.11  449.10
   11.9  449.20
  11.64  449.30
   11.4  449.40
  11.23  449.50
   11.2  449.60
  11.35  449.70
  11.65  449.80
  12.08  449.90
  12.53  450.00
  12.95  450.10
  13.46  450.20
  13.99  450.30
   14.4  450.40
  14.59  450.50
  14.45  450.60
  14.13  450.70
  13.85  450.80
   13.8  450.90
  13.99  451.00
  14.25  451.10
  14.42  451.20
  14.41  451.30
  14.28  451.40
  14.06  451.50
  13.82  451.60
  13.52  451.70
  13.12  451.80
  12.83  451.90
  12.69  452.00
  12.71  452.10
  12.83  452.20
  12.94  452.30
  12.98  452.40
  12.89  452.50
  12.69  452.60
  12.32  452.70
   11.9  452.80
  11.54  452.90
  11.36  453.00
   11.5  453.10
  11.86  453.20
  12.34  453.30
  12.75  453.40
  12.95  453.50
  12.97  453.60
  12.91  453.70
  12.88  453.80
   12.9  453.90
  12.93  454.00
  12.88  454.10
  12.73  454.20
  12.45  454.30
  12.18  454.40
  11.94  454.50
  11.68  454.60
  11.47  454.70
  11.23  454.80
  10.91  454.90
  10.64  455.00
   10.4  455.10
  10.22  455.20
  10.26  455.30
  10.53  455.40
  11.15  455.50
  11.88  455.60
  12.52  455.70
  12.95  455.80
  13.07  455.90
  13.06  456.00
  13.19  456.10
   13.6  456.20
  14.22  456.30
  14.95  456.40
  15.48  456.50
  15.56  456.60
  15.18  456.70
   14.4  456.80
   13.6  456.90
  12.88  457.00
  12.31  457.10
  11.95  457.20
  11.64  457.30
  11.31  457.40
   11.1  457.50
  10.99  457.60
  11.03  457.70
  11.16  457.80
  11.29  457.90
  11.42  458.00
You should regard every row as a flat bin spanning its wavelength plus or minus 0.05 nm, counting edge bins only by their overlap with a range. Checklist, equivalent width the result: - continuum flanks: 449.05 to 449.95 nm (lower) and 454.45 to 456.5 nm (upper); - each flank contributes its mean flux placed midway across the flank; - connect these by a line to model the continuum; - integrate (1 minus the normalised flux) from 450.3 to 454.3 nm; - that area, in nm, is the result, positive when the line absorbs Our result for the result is -0.44 nm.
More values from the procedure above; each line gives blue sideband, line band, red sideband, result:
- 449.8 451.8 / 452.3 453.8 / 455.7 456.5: 0.14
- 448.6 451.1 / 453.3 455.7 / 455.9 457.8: 0.20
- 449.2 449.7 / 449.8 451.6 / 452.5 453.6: -0.32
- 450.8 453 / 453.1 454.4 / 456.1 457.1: 0.09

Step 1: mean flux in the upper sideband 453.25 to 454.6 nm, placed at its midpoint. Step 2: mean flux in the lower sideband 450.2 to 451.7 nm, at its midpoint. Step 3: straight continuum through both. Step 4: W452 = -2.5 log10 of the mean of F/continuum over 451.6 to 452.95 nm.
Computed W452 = 0.06 mag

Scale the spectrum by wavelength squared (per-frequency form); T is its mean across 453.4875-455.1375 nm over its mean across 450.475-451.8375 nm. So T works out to 0.87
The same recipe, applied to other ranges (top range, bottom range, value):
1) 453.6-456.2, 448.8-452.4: 0.94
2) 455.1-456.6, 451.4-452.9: 1.00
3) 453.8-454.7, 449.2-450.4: 1.04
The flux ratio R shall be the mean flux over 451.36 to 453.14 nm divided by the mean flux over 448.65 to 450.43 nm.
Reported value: 1.04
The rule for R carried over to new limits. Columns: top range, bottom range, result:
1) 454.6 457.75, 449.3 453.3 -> 0.95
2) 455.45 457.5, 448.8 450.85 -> 1.04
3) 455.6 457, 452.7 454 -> 1.12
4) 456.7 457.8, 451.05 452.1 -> 0.89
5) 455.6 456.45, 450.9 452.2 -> 0.98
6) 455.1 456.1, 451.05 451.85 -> 0.84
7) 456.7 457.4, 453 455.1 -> 1.06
